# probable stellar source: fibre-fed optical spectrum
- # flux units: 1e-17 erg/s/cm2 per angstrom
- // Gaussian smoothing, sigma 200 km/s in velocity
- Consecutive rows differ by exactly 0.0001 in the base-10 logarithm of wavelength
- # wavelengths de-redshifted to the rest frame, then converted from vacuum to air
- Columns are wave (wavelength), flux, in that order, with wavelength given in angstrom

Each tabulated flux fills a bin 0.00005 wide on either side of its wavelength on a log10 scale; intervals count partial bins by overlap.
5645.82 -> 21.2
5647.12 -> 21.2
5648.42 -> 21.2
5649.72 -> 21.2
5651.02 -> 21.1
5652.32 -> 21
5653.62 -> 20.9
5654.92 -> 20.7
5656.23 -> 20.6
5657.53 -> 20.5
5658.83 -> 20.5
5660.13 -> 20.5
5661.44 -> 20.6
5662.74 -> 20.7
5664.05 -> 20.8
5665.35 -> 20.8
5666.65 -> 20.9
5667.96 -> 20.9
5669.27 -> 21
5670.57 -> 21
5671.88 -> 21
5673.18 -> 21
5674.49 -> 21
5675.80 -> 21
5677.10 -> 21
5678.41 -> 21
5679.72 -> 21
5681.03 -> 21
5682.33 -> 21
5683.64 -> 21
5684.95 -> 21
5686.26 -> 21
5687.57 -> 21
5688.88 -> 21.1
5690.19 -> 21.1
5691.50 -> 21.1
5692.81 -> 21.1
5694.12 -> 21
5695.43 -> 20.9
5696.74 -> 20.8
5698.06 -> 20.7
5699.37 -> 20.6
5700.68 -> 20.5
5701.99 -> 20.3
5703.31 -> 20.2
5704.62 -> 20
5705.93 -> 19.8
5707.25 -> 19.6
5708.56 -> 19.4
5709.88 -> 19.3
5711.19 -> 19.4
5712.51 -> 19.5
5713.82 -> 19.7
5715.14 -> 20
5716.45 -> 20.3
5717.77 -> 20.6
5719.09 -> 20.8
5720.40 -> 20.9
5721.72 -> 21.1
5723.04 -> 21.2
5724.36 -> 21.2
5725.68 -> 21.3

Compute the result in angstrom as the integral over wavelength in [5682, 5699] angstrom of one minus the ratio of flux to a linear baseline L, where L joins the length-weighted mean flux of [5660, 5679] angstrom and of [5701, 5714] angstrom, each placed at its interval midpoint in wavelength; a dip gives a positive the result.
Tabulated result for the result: -0.6 angstrom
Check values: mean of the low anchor 20.9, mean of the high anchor 19.7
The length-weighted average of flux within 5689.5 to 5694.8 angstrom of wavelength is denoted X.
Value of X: 21.1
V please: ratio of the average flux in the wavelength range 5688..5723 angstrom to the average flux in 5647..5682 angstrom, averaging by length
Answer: 0.98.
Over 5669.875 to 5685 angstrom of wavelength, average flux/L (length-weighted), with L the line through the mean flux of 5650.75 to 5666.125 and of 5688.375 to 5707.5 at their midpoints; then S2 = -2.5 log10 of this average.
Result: -0.02 mag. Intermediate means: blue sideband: 20.7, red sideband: 20.6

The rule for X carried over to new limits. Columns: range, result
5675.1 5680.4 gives 21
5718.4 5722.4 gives 20.9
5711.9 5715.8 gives 19.8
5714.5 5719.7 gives 20.4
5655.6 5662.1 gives 20.6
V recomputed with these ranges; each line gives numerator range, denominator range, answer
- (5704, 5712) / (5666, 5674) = 0.93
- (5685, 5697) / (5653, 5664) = 1.02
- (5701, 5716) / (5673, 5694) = 0.94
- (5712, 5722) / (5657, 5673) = 0.98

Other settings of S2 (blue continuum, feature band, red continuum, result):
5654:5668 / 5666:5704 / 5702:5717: -0.036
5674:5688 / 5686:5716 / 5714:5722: 0.022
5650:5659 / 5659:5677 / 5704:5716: -0.018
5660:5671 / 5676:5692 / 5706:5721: -0.029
